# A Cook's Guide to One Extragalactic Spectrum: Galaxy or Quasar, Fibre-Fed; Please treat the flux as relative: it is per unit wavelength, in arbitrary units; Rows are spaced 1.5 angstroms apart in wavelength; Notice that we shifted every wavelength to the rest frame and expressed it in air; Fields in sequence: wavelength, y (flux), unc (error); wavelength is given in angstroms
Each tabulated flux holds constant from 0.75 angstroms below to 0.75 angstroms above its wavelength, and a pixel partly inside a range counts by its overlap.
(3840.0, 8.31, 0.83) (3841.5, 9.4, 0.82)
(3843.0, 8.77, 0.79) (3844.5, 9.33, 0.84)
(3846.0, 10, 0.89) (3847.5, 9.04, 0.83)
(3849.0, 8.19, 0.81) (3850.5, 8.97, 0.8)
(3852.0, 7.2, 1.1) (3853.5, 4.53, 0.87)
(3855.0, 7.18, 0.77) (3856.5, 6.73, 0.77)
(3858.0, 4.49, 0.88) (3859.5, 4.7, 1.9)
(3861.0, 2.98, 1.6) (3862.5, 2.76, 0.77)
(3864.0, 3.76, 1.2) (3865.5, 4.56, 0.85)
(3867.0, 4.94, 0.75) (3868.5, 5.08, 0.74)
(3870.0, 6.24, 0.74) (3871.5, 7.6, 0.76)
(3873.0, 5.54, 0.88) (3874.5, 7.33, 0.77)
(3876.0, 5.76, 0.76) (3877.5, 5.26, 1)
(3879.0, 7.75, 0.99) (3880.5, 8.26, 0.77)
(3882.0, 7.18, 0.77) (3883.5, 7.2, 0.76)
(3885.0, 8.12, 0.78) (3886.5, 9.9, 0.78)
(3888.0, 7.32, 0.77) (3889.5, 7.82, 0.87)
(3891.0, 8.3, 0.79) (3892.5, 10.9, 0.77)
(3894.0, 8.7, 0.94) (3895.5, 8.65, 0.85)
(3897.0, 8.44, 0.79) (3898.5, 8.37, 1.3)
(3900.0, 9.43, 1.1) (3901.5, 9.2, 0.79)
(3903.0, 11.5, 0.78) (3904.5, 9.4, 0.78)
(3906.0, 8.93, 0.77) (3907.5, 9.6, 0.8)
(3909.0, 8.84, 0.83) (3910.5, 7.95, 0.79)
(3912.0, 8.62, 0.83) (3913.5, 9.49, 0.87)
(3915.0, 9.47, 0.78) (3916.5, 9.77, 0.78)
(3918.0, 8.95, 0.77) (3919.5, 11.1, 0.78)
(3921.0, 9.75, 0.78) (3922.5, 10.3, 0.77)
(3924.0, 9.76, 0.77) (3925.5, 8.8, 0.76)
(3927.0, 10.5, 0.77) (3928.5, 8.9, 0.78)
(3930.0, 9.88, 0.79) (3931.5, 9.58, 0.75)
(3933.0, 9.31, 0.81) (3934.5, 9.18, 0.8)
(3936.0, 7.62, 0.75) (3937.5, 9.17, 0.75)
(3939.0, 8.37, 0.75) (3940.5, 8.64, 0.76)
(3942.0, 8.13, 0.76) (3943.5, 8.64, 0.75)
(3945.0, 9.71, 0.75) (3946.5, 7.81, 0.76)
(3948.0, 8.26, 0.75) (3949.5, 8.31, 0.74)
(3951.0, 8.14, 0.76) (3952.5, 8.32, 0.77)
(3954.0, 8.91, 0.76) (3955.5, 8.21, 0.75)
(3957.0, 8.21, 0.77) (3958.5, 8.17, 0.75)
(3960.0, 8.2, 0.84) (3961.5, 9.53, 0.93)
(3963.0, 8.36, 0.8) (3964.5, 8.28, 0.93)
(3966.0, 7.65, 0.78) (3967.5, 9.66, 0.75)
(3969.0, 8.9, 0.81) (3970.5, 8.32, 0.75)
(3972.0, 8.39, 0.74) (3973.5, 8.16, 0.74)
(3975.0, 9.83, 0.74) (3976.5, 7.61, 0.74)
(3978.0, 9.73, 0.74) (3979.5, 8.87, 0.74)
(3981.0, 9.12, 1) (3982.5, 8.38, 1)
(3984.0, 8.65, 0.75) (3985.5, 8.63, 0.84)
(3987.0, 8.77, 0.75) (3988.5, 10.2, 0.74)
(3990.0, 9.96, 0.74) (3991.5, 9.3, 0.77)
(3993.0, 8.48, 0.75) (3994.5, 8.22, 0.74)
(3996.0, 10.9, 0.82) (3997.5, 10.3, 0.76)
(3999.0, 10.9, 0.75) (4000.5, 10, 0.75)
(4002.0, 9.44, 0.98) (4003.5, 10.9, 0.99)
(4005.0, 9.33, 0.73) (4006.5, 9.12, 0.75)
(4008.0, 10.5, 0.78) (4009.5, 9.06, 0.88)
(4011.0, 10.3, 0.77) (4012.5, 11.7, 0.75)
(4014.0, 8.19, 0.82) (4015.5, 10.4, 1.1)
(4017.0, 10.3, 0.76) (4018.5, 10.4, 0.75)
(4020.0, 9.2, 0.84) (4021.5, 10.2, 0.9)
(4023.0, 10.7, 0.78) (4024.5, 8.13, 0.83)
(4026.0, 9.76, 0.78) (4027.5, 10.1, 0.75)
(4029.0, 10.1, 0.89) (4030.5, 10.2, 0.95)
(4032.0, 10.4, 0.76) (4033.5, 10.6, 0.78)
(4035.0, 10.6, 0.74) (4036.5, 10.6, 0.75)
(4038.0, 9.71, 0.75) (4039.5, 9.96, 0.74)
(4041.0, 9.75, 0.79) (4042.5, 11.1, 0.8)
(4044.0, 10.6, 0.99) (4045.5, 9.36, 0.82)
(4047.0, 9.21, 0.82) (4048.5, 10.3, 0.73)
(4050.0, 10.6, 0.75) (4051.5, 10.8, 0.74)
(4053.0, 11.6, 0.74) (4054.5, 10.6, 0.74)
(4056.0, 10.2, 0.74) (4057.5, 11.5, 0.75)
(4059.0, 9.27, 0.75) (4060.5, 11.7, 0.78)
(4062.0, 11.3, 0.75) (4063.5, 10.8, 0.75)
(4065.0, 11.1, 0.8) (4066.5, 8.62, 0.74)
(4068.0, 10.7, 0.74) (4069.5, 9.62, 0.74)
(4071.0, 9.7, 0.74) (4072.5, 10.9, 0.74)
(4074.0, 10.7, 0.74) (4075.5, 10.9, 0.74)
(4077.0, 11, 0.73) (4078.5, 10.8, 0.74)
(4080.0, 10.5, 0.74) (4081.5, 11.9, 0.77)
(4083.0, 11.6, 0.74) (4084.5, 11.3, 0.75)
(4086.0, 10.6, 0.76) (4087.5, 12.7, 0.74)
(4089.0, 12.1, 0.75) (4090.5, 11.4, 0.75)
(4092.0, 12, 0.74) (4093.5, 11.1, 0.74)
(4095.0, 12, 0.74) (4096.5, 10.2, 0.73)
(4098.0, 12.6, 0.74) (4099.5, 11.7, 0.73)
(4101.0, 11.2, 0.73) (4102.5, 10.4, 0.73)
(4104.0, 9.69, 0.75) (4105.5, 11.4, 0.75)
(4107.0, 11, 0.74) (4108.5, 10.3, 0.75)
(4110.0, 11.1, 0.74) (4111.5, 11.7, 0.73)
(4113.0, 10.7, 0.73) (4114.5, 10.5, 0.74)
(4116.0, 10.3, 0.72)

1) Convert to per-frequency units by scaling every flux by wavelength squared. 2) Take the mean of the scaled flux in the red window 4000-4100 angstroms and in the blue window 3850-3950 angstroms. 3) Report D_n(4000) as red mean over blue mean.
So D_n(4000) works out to 1.4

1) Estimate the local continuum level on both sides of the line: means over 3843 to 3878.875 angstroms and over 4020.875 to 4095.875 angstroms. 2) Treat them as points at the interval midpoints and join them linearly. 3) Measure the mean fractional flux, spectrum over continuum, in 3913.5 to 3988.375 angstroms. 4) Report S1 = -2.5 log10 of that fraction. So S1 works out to -0.09 mag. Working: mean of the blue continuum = 6.26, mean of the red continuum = 10.6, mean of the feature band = 8.89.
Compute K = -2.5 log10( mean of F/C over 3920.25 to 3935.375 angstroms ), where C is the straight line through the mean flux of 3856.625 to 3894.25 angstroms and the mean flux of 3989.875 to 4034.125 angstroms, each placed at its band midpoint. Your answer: -0.23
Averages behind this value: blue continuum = 6.47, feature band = 9.58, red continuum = 9.9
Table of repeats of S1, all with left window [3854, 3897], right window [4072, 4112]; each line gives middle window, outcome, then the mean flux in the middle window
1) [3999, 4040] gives -0.038 mag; 10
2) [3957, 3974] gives 0.004 mag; 8.5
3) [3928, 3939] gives -0.154 mag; 9.05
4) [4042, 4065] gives -0.021 mag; 10.6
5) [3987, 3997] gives -0.044 mag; 9.47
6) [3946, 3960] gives 0.001 mag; 8.26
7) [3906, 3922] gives -0.247 mag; 9.35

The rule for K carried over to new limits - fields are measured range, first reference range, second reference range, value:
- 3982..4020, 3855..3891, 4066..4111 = -0.07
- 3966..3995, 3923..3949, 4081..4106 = 0.09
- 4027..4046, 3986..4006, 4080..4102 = 0.03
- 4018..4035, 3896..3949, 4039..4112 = 0.03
